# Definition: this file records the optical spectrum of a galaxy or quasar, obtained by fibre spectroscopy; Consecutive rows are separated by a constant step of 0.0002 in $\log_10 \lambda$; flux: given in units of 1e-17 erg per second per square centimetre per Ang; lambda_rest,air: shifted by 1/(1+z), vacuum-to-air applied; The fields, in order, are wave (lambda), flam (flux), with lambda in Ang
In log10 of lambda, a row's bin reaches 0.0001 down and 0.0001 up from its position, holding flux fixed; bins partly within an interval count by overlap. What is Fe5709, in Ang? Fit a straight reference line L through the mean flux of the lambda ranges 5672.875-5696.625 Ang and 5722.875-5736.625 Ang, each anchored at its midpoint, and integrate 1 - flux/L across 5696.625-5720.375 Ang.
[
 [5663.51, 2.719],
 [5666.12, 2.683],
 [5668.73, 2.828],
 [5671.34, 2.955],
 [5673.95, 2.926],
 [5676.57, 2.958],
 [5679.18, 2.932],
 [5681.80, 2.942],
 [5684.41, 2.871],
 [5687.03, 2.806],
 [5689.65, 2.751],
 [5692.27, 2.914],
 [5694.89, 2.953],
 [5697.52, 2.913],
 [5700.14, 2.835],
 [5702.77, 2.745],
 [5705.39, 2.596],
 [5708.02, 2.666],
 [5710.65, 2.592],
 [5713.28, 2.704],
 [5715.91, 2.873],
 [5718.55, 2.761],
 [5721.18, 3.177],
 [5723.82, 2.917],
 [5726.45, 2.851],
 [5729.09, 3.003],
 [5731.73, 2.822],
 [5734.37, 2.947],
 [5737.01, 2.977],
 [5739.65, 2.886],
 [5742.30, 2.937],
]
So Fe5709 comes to 1.3 Ang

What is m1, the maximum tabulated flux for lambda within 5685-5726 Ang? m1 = 3.177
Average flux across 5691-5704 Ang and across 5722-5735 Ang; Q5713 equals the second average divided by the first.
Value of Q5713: 1.02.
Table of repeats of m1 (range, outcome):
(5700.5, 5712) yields 2.745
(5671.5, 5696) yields 2.958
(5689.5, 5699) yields 2.953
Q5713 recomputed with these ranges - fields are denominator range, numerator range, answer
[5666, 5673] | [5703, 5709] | 0.93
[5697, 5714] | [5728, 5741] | 1.08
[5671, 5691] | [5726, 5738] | 1.01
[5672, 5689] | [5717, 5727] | 1.01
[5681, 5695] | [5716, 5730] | 1.02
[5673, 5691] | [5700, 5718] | 0.94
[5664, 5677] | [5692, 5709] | 0.98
